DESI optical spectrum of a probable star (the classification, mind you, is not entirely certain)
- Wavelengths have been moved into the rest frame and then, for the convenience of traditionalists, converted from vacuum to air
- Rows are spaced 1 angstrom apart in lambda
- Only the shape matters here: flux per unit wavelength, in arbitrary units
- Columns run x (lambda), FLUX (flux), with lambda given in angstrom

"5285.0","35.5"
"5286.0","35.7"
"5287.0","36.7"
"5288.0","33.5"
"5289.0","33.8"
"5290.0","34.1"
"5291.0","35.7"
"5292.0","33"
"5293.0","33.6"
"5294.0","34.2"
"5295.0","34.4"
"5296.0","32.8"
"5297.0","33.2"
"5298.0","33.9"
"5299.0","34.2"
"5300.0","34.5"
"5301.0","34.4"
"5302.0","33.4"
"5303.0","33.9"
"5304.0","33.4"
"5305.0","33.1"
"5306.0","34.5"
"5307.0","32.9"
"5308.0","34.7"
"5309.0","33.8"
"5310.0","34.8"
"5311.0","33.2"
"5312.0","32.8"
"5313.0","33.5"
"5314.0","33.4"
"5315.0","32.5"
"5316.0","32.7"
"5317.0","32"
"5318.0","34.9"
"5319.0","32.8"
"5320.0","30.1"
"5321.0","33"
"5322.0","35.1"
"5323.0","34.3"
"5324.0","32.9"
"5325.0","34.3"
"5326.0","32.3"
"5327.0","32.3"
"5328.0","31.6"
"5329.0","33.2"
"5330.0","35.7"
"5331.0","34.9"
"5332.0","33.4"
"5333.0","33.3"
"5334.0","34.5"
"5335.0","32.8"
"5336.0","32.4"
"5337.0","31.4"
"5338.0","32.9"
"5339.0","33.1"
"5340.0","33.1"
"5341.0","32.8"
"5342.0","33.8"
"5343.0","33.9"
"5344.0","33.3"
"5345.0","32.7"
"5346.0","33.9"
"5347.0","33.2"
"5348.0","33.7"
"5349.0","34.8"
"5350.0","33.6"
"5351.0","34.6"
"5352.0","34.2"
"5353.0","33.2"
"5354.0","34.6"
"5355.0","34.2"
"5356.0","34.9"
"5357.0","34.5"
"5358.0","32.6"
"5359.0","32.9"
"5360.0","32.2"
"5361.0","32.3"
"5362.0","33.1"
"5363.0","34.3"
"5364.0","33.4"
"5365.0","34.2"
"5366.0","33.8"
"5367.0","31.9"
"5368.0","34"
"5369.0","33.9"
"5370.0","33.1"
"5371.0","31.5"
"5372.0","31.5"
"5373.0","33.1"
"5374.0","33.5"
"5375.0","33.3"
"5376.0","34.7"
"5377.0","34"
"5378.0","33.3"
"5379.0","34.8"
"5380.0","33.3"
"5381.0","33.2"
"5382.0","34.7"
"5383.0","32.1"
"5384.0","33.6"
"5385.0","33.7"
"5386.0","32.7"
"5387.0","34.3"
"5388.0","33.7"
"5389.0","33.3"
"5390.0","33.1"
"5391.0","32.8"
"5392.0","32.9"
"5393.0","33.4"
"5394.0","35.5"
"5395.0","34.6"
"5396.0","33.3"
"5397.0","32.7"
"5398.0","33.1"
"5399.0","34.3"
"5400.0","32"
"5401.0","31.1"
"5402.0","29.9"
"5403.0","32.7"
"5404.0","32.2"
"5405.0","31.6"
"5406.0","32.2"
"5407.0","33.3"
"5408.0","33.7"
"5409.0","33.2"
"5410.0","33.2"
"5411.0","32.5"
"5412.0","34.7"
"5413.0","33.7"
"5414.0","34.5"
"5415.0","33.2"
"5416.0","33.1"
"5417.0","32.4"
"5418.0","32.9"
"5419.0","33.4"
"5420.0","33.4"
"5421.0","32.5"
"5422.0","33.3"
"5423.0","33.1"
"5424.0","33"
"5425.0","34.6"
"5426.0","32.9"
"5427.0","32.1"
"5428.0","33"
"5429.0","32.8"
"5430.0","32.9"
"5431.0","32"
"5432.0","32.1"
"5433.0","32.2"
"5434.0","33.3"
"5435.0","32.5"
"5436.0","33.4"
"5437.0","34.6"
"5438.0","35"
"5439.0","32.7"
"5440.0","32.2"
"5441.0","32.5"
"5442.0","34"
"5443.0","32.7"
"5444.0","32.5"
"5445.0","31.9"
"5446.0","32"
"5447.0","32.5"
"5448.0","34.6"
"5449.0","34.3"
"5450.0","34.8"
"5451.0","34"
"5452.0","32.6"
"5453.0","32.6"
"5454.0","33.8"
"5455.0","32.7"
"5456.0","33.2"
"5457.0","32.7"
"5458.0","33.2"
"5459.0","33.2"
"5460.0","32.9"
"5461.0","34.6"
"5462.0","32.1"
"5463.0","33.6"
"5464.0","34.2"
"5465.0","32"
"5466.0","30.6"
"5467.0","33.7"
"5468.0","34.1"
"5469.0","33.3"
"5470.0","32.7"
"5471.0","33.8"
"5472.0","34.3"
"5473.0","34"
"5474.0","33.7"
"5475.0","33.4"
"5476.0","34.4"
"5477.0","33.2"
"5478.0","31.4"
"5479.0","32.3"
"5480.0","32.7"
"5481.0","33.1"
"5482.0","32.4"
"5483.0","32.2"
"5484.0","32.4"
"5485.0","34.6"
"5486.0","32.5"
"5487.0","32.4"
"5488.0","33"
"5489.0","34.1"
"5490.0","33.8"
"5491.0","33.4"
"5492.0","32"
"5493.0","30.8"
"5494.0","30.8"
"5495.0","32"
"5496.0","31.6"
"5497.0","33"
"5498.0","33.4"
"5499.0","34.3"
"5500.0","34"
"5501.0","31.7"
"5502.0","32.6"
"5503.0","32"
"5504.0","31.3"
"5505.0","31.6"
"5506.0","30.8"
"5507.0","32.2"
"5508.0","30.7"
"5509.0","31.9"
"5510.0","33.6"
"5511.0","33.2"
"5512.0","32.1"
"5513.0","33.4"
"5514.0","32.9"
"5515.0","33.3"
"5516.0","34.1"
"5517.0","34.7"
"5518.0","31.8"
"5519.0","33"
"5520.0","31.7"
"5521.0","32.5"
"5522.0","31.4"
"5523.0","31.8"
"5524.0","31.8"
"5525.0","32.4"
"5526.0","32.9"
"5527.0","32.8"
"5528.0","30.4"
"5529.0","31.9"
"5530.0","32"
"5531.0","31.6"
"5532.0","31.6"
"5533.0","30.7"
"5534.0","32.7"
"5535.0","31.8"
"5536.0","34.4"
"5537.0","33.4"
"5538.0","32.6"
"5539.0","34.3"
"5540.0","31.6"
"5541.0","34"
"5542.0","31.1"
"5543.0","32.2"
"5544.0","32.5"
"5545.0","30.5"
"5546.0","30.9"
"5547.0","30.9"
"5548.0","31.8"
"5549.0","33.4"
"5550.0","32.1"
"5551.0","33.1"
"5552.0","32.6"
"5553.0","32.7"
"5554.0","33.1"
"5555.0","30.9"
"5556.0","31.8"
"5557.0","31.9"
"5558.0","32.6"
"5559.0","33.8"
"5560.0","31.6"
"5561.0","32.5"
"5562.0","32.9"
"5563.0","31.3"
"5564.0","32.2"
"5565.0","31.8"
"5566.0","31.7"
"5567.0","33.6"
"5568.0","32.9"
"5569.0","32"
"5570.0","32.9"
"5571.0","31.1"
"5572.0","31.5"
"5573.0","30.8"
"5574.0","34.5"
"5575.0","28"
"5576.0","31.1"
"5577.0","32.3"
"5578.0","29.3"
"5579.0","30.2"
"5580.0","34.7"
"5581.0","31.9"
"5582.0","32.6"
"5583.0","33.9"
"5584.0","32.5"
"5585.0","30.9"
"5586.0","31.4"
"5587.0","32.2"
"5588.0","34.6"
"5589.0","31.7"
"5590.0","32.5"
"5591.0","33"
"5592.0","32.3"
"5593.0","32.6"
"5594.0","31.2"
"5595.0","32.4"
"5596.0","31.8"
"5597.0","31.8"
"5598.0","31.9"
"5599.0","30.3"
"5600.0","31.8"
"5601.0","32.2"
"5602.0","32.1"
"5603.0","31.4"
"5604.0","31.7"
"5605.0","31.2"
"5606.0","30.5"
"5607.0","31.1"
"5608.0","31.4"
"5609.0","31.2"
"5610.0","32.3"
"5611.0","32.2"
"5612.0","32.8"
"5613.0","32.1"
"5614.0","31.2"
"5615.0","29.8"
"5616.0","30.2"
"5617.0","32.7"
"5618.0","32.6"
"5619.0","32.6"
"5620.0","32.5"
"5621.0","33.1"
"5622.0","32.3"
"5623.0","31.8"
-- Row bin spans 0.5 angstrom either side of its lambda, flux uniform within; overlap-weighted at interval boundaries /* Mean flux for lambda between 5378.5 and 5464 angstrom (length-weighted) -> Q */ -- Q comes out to 33.1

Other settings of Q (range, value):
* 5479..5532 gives 32.5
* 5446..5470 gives 33.2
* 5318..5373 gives 33.3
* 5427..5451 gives 33.1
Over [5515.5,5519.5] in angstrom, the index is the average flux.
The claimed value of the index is 33.4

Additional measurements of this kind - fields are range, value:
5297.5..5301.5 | 34.2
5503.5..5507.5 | 31.5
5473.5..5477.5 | 33.7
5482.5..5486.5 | 32.9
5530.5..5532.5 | 31.6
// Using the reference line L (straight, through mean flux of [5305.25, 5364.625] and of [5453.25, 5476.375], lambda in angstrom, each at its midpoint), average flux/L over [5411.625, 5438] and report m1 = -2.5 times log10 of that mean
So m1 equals 0.006 mag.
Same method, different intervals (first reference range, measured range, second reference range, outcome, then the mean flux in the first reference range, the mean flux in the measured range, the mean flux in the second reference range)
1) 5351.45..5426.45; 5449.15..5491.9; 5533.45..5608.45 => -0.01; 33.3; 33.2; 32.1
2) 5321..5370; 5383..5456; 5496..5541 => 0.00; 33.5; 33.1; 32.5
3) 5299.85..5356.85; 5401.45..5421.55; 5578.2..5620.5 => 0.00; 33.5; 32.9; 31.9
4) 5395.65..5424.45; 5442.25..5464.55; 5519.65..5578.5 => -0.02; 32.9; 33.2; 32.1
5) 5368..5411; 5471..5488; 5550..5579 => -0.02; 33.1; 33.1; 32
